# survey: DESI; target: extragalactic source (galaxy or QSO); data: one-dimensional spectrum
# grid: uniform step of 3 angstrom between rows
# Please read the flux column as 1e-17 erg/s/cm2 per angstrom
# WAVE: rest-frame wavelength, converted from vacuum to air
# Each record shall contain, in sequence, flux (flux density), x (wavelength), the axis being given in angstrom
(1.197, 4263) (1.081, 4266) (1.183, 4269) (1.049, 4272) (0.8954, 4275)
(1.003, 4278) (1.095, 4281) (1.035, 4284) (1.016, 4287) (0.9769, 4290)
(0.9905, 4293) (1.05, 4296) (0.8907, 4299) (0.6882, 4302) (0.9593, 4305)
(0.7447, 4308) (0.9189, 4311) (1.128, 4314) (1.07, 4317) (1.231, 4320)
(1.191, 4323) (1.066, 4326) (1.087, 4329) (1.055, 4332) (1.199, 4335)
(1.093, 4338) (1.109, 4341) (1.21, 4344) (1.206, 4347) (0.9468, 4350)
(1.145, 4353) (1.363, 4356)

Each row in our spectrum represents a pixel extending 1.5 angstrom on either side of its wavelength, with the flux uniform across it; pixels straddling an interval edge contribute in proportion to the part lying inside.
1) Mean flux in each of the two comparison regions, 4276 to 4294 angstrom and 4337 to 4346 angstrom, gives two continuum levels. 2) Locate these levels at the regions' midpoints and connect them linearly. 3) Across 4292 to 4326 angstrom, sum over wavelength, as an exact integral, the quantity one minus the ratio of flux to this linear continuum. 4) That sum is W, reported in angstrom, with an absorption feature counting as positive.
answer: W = 2.6 angstrom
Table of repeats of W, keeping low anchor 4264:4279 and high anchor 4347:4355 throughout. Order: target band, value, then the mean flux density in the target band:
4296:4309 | 2.64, 0.85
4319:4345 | -1.20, 1.13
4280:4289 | 0.12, 1.04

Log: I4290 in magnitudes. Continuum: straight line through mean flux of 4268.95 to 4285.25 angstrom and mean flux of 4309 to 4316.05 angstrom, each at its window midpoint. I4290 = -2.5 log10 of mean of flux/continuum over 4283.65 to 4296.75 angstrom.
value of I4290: 0.01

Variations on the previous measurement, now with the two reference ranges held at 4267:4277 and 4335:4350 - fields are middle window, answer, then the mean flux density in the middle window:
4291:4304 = 0.183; 0.91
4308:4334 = 0.034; 1.08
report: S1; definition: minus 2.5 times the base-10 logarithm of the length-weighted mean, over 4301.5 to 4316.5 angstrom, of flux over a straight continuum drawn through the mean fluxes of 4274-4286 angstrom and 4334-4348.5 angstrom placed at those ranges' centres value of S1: 0.186 mag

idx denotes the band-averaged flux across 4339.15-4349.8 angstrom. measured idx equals 1.14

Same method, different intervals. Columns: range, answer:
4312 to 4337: 1.12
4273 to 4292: 1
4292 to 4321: 0.962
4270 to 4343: 1.02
